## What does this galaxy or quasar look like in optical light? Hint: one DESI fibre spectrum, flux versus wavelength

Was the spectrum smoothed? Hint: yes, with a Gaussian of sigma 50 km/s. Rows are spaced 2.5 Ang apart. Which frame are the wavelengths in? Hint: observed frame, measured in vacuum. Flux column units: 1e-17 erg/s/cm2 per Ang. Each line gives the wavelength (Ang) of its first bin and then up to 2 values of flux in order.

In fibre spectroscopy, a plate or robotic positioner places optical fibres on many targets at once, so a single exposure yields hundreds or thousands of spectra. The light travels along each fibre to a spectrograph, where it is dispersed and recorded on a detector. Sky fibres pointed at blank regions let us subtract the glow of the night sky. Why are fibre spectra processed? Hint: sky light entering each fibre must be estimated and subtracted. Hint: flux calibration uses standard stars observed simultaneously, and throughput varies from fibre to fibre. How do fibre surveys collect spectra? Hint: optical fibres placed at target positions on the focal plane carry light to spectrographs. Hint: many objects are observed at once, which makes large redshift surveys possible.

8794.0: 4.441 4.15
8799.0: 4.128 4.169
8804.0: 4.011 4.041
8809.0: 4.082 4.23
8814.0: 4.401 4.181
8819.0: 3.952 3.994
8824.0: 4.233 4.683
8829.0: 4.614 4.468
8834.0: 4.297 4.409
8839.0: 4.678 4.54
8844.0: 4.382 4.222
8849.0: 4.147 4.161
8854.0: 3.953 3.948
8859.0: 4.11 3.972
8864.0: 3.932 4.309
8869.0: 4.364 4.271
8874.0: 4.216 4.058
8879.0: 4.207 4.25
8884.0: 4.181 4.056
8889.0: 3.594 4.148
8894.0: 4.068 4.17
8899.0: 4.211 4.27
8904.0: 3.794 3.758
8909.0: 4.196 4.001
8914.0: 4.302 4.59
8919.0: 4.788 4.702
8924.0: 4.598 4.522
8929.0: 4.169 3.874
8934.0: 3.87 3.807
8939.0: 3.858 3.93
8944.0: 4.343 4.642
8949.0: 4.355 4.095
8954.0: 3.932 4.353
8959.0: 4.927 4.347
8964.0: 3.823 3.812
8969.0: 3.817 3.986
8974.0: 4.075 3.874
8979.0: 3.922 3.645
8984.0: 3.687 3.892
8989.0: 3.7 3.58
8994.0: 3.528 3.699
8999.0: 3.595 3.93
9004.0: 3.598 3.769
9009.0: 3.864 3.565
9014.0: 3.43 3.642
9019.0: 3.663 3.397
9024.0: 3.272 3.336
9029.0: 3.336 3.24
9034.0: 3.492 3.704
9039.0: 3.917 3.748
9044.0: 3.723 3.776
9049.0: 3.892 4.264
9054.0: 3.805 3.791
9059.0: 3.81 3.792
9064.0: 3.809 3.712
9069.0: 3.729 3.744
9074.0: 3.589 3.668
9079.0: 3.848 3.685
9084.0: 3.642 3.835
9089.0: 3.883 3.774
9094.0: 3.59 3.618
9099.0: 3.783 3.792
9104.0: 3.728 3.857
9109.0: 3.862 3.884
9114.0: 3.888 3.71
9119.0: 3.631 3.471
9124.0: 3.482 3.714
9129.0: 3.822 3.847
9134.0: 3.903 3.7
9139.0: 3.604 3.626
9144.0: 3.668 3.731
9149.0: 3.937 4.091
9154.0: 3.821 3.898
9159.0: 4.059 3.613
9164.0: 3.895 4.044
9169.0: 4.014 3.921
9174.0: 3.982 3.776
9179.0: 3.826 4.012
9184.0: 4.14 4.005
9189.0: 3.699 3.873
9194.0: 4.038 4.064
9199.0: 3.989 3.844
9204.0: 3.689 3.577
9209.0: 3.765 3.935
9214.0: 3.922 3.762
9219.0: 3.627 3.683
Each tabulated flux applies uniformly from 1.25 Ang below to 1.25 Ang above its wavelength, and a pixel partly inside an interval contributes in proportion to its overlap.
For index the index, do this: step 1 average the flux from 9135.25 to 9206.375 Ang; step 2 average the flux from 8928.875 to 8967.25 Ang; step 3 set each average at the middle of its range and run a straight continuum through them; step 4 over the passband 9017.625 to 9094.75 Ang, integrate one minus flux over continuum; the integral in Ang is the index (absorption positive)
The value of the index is 6.1 Ang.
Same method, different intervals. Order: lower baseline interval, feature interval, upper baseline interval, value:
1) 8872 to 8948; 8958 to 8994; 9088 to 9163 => 1.2 Ang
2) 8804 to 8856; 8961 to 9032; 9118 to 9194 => 6.3 Ang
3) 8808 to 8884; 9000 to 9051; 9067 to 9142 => 3.4 Ang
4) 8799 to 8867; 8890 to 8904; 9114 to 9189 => 0.0 Ang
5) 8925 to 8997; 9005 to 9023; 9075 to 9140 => 1.4 Ang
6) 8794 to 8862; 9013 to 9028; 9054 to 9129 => 1.6 Ang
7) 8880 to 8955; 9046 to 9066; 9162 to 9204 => 0.9 Ang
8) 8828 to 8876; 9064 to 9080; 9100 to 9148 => 0.5 Ang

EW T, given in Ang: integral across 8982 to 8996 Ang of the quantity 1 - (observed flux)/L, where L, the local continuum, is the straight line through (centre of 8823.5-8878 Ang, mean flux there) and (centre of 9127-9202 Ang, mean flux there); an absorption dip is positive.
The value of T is 1.4 Ang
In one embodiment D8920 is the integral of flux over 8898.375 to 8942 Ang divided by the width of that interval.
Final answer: 4.18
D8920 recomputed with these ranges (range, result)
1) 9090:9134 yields 3.74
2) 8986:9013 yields 3.69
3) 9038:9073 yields 3.82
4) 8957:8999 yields 3.89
